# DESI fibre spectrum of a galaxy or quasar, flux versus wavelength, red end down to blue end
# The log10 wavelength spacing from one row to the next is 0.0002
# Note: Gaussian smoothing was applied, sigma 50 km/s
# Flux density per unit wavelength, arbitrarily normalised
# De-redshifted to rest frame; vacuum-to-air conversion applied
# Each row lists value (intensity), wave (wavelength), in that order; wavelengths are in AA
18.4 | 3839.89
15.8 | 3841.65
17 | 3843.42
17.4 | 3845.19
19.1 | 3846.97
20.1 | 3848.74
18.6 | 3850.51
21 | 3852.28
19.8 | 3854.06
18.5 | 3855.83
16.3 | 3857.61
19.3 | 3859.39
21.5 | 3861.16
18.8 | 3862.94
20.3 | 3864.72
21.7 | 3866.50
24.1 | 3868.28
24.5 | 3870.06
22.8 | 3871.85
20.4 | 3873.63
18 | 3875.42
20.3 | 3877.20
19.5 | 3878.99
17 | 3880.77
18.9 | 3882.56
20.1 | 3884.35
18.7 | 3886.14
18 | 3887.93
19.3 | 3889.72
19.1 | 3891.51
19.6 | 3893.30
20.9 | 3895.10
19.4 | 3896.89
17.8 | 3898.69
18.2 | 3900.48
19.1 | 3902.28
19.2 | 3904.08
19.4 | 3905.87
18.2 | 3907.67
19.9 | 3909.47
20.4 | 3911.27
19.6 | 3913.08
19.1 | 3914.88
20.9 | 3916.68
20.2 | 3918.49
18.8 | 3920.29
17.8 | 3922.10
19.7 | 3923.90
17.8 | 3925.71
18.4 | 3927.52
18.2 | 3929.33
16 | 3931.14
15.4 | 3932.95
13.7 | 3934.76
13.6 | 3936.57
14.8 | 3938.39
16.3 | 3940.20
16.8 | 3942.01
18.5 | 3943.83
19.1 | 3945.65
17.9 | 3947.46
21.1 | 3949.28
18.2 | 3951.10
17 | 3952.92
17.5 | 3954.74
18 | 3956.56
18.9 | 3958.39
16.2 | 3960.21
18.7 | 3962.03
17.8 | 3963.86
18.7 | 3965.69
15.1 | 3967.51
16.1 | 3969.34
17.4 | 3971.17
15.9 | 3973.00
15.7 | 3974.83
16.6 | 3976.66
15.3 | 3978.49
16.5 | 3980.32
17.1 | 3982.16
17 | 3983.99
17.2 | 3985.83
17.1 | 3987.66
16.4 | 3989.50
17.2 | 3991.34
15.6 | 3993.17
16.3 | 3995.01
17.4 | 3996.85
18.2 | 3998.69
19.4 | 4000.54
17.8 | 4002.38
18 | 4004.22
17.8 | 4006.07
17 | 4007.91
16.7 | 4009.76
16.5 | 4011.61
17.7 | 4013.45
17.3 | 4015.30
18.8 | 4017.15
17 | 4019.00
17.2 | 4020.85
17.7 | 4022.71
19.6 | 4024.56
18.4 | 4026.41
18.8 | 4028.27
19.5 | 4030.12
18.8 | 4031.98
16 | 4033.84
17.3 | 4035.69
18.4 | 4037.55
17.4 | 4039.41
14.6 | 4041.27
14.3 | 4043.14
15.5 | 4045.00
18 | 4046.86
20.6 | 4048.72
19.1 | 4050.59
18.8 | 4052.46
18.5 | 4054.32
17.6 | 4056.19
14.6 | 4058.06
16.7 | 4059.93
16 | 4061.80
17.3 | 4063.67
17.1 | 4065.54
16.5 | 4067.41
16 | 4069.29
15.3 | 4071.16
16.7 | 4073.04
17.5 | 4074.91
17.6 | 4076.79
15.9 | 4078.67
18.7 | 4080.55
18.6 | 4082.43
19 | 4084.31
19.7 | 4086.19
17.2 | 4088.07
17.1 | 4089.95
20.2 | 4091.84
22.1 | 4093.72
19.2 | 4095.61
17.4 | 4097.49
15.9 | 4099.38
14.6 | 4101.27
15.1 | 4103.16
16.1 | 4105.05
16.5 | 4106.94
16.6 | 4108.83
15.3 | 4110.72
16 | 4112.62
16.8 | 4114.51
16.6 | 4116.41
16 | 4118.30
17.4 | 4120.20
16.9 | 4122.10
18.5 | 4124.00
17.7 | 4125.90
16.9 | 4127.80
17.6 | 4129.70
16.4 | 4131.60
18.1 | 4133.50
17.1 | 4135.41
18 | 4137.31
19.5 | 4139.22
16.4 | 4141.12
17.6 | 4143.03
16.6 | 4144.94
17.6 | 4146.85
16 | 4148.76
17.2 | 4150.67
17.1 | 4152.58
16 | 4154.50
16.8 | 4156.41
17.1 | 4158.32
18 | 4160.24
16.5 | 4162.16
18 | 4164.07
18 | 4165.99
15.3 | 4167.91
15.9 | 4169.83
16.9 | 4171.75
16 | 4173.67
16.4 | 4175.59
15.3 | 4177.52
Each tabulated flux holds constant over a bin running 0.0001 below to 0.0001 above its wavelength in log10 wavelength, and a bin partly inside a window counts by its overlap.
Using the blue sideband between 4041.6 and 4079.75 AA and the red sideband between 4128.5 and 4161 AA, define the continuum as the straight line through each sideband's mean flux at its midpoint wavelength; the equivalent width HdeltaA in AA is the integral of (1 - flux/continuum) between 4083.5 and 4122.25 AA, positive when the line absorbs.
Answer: -0.3 AA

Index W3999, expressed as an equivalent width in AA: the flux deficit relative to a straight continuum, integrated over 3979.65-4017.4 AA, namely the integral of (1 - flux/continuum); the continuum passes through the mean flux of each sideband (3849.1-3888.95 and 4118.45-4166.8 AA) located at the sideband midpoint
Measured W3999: 2.8 AA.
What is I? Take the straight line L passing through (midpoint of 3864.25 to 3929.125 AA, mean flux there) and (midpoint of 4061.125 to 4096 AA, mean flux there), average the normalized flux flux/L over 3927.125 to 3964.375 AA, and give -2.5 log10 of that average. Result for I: 0.11 mag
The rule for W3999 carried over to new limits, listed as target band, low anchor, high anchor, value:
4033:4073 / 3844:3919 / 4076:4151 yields 2.2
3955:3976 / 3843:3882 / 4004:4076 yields 1.4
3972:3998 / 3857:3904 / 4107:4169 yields 2.9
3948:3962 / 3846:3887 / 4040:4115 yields 0.5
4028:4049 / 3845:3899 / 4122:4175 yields 1.0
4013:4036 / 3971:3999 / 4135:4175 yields -1.8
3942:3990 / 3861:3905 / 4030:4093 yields 3.5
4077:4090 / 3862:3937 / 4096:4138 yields -0.7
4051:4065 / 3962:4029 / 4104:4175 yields 0.0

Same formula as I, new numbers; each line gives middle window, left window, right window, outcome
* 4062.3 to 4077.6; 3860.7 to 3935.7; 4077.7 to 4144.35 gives 0.06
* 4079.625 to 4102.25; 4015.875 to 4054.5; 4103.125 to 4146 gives -0.06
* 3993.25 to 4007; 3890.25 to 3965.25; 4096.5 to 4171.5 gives 0.00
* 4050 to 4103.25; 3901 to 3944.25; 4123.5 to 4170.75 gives 0.00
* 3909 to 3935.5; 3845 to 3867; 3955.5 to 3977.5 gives -0.02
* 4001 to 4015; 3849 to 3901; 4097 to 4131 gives 0.03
